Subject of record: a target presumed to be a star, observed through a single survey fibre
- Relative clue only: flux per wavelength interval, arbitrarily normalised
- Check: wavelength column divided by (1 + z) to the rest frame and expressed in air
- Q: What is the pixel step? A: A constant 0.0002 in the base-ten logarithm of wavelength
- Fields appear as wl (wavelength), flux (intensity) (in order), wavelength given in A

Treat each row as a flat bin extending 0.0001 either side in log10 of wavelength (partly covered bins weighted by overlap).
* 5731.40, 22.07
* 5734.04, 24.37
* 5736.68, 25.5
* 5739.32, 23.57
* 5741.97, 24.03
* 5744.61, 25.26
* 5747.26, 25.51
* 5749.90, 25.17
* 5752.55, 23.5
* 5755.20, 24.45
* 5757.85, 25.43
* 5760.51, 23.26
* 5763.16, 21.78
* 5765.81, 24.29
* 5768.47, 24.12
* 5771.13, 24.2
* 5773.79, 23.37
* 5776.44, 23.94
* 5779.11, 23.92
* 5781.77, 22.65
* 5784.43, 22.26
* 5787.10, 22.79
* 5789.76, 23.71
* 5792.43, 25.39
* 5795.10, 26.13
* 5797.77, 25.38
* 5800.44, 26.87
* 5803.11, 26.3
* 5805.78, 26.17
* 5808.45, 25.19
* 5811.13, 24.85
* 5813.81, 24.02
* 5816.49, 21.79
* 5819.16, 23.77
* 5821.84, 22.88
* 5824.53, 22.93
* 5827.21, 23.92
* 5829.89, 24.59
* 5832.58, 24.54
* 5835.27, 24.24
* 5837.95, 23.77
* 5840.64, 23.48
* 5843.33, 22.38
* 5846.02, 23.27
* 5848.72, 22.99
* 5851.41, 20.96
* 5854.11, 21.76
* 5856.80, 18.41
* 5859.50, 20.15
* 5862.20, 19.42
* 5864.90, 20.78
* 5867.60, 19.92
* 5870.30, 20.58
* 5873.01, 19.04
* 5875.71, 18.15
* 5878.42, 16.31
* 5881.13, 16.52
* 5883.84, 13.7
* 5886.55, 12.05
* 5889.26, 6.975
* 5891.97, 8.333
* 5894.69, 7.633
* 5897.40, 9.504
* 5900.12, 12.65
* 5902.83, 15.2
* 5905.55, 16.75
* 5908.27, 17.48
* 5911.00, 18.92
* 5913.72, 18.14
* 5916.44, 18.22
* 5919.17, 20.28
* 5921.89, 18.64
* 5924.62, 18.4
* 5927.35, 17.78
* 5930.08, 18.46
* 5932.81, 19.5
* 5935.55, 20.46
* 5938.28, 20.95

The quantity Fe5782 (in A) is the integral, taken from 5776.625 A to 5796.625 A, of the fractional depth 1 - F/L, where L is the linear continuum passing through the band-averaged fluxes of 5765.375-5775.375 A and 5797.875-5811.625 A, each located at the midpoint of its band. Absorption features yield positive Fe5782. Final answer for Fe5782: 0.8 A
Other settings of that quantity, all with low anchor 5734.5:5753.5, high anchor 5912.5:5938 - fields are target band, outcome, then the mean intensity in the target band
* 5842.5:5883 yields 2.0 A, 19.9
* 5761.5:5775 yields 0.2 A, 23.5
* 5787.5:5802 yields -1.4 A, 25.3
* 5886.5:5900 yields 7.5 A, 8.94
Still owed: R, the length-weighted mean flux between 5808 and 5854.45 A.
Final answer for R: 23.4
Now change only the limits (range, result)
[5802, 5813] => 25.5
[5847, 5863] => 20.7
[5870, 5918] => 14.7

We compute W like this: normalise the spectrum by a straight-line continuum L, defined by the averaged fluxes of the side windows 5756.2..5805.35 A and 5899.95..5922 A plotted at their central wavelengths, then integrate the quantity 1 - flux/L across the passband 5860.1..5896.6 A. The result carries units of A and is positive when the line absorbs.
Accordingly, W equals 7.6 A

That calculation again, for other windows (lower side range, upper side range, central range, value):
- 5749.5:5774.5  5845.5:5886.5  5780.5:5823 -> -4.46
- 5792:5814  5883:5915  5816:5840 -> -1.42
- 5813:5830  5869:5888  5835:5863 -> -2.47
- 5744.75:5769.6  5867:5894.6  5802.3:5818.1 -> -3.54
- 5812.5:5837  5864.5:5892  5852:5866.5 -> -1.21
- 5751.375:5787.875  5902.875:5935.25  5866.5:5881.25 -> 1.02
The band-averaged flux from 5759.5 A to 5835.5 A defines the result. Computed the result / 24.1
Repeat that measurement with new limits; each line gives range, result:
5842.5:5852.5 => 22.4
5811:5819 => 23.4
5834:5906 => 17.6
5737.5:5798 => 24.1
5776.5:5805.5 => 24.6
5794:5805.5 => 26.2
